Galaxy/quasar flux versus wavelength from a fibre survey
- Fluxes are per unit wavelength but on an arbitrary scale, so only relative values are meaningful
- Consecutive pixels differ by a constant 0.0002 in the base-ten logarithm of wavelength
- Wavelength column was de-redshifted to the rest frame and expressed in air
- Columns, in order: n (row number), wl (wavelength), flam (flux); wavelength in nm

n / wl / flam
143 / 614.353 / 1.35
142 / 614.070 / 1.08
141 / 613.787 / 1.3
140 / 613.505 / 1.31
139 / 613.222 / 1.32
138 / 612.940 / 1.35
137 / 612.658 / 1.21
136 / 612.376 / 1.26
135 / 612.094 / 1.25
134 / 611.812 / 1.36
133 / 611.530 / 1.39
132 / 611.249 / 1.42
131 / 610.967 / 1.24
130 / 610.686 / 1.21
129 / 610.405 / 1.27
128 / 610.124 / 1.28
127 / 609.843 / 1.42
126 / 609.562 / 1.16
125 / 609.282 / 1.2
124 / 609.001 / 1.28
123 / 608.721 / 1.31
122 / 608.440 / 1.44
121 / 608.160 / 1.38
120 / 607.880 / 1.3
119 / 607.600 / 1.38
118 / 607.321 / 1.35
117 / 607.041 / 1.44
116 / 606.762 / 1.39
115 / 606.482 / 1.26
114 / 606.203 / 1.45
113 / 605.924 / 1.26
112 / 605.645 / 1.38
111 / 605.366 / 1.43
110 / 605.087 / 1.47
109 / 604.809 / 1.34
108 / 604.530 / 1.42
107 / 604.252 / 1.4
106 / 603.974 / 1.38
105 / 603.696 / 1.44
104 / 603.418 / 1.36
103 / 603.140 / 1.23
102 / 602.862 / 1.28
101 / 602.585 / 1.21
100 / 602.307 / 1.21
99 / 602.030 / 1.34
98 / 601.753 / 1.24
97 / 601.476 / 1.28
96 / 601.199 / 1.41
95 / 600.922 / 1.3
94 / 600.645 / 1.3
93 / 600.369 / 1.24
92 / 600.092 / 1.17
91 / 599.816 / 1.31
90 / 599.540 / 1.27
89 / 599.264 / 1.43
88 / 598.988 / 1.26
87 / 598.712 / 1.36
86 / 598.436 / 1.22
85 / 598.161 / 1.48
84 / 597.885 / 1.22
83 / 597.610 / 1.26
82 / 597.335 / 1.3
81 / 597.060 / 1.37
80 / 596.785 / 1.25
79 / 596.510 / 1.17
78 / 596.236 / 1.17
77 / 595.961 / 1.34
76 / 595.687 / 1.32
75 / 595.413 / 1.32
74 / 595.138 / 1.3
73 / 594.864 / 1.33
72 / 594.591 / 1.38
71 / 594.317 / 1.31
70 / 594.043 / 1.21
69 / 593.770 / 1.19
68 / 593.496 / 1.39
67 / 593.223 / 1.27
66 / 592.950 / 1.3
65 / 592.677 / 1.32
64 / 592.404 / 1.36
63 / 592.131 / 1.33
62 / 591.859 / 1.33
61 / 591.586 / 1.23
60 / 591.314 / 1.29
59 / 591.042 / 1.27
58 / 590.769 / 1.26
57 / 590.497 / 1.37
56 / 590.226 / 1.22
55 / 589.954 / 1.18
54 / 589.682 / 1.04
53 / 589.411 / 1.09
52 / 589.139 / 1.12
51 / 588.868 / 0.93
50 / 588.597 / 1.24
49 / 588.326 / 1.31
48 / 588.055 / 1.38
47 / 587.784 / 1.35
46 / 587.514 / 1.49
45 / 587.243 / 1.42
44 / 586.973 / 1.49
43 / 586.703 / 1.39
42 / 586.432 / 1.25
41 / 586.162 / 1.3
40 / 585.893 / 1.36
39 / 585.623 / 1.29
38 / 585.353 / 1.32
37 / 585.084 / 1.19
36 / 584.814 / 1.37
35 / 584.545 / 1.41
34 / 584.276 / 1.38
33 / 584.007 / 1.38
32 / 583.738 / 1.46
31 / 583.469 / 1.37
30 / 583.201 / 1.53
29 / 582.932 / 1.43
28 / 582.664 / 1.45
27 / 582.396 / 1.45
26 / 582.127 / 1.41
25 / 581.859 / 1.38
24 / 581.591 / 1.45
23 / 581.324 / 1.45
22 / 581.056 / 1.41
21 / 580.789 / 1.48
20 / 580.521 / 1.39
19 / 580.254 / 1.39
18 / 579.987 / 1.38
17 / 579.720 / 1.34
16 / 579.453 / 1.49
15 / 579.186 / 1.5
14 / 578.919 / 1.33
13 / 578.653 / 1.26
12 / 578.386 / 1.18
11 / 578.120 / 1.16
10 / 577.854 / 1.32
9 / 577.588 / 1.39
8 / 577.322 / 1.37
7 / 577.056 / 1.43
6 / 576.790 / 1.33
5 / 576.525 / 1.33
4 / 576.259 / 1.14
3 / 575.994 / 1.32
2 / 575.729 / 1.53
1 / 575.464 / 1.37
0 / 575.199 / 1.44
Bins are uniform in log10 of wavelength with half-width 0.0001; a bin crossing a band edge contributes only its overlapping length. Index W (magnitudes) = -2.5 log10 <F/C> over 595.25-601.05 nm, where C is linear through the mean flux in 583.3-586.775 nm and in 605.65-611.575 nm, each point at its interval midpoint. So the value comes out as 0.04 mag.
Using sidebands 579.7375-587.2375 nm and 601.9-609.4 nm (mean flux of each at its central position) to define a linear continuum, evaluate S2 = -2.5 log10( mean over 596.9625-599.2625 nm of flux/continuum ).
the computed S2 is 0.04 mag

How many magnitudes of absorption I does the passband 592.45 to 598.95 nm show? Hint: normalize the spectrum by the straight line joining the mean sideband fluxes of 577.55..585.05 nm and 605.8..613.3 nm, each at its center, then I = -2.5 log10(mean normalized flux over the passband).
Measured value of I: 0.05 mag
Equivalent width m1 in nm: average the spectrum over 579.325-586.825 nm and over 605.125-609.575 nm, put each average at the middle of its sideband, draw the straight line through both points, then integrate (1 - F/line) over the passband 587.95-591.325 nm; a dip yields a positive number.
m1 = 0.43 nm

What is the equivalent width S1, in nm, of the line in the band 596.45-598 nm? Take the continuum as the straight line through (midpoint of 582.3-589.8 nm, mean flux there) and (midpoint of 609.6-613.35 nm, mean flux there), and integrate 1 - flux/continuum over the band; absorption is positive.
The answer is 0.06 nm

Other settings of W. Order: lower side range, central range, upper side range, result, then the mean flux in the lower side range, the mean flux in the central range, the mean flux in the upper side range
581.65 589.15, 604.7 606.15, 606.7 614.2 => -0.05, 1.36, 1.38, 1.31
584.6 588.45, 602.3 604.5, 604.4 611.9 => 0.01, 1.35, 1.33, 1.34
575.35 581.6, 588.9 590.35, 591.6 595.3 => 0.18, 1.36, 1.11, 1.31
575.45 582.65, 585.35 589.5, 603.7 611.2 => 0.05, 1.37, 1.3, 1.34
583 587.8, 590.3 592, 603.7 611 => 0.06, 1.38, 1.29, 1.34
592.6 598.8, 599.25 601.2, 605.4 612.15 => 0.01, 1.29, 1.29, 1.33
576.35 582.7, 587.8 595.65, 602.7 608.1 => 0.09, 1.38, 1.26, 1.37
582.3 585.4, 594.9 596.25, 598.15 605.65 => 0.04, 1.4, 1.3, 1.32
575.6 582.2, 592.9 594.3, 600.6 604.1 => 0.05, 1.37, 1.27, 1.31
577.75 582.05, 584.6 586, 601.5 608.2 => 0.04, 1.37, 1.31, 1.35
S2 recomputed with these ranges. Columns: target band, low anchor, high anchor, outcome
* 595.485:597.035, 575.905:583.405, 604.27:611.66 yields 0.08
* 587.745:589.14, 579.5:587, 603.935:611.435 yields 0.13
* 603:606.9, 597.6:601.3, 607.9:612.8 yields -0.06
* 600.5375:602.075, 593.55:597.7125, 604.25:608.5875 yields 0.02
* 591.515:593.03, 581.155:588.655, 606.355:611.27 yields 0.04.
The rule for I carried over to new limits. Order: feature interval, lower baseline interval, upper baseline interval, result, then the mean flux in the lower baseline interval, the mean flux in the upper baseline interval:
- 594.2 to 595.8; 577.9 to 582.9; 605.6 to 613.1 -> 0.02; 1.38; 1.32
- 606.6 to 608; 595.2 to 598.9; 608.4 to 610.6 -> -0.07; 1.29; 1.29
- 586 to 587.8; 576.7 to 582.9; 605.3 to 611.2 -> -0.02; 1.38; 1.33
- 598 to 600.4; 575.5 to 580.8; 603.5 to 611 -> 0.03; 1.35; 1.35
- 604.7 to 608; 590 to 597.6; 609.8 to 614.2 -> -0.07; 1.29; 1.29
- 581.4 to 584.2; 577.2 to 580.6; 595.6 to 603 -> -0.08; 1.35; 1.29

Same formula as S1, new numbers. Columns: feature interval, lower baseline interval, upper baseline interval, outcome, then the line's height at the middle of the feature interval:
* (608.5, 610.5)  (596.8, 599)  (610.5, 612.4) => 0.04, 1.31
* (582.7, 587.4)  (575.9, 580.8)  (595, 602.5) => -0.18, 1.32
